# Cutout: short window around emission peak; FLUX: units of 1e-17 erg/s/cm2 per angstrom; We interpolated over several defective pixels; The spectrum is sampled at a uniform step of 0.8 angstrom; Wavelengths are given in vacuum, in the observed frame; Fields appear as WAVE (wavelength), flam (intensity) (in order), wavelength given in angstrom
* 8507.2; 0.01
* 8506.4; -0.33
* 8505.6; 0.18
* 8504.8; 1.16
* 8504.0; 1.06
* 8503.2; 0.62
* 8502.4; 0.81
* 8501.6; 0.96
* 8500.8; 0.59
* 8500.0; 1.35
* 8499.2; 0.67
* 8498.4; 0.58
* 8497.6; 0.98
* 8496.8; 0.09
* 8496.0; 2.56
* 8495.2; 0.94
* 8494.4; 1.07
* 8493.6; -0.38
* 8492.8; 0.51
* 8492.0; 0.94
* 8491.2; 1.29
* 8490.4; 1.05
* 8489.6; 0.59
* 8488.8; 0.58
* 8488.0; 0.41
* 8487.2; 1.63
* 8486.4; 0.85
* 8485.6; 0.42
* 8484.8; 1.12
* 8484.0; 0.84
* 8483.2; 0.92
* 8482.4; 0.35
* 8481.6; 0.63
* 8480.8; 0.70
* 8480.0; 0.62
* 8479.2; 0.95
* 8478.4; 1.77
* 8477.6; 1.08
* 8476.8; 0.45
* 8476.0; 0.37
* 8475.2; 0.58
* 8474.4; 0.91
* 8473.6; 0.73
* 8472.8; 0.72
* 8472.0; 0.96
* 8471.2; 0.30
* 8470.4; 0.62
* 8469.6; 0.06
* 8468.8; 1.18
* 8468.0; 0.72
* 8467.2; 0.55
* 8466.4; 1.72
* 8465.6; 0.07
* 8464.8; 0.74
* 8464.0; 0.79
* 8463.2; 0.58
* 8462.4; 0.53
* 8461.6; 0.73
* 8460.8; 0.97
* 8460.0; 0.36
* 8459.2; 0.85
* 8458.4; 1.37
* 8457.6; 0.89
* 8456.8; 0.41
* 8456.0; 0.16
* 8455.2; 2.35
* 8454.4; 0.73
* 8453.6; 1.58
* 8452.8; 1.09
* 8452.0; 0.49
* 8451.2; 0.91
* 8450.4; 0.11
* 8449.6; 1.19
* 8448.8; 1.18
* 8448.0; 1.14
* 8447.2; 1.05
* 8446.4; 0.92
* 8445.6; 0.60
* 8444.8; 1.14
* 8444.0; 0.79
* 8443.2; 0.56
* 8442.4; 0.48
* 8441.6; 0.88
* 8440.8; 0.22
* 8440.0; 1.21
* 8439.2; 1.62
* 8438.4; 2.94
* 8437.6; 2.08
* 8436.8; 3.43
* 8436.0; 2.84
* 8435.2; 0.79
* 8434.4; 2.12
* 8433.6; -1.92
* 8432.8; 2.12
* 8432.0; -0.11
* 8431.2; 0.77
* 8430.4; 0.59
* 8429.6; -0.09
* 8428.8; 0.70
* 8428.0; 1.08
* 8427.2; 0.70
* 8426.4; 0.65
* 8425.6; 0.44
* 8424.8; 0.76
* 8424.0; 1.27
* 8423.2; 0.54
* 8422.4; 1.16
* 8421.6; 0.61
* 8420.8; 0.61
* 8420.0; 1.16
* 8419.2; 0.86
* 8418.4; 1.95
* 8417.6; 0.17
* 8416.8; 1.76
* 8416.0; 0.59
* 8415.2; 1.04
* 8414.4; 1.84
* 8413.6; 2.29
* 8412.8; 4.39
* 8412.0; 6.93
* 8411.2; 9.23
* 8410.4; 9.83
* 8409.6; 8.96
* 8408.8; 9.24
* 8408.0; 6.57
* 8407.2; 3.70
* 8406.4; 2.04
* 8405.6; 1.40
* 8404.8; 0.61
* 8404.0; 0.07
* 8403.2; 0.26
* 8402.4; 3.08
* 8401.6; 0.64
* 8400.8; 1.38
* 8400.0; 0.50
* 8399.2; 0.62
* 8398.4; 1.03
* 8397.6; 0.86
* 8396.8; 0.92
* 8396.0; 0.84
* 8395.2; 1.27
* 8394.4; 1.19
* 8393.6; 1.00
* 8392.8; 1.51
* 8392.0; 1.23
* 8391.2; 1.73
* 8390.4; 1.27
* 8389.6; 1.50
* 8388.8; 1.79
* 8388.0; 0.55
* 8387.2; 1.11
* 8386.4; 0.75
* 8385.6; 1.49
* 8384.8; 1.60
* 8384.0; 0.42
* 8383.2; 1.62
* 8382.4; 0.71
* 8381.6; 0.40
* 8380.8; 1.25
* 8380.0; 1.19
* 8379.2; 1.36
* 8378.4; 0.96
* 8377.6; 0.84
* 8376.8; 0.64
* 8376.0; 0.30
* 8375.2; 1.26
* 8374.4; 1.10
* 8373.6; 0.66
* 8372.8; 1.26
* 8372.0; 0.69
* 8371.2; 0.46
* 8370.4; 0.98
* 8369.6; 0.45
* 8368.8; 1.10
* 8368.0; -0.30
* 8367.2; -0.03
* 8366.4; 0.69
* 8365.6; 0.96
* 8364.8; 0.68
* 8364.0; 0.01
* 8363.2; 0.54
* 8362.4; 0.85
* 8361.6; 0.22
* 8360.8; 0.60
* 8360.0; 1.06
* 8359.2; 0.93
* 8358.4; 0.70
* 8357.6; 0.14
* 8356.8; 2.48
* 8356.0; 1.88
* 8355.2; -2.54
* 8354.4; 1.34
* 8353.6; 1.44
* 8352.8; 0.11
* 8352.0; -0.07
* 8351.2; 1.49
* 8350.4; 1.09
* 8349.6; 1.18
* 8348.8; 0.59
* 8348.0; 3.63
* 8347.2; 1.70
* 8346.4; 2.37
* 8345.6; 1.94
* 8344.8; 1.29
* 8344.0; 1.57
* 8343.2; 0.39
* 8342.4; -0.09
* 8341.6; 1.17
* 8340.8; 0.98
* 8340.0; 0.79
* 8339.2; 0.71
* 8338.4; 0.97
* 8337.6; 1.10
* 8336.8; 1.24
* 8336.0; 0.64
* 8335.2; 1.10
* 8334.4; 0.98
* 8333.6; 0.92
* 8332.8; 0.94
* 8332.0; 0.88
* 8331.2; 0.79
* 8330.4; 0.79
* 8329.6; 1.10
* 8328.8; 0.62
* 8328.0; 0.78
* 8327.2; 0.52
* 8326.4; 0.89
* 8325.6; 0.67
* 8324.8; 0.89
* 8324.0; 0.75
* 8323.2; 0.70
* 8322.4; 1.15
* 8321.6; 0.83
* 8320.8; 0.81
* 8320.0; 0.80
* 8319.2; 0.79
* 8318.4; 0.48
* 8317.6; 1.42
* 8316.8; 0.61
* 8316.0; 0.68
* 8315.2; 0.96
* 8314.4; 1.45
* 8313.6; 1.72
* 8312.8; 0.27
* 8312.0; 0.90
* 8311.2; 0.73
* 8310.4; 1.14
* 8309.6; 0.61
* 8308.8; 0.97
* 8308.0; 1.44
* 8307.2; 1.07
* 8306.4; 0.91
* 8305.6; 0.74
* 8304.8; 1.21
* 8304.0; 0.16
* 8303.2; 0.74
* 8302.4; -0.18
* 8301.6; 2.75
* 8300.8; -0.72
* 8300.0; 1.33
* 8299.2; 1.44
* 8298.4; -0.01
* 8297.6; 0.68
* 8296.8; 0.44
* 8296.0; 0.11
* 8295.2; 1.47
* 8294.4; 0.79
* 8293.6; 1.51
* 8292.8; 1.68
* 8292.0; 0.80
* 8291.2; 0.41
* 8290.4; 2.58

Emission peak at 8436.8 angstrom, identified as [N II]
